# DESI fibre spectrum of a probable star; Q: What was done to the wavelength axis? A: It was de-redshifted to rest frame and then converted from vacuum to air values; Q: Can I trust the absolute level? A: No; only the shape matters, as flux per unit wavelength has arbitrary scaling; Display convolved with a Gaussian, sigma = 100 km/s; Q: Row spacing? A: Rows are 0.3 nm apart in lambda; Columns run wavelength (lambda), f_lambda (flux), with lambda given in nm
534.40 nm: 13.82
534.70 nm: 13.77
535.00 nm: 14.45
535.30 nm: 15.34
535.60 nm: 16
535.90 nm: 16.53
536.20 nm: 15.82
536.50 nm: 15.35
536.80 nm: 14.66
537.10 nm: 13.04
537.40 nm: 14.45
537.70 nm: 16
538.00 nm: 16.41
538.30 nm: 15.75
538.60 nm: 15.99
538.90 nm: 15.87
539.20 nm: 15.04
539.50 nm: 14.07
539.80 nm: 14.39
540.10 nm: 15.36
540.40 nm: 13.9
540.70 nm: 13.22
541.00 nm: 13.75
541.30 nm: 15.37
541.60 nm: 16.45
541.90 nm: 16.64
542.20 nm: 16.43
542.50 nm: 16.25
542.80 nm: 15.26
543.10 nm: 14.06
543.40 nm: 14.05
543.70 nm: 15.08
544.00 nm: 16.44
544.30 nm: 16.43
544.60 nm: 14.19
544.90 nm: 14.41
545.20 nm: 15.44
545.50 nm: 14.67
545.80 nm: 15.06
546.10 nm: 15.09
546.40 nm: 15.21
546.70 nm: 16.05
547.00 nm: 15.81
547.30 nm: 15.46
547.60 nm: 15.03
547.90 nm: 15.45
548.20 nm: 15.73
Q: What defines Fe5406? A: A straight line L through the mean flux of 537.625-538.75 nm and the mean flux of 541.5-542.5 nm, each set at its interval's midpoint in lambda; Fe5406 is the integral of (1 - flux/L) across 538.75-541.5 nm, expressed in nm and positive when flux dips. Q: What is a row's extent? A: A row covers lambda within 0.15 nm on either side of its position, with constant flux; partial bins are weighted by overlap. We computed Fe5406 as 0.28 nm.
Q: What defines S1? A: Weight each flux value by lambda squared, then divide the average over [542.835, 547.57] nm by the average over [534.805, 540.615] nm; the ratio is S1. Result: 1.03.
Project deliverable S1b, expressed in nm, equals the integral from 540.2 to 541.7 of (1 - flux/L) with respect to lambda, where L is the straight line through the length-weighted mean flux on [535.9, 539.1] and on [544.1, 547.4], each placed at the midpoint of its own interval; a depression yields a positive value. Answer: 0.08 nm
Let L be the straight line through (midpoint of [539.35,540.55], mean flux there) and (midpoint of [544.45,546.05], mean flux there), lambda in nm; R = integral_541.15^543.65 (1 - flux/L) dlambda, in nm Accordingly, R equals -0.16 nm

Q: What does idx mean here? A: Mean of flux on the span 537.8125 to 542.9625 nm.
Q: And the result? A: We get 15.3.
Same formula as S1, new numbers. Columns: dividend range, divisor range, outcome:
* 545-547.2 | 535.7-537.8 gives 1.05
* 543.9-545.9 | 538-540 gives 1.02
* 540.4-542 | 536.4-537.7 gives 1.04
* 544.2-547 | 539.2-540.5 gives 1.07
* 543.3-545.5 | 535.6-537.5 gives 1.03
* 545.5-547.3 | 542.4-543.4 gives 1.04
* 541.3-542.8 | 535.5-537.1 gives 1.07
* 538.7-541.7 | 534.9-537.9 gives 0.98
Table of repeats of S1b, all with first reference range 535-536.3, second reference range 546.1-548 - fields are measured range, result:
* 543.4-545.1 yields 0.04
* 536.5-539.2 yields 0.08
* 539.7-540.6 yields 0.07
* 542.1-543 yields -0.02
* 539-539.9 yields 0.06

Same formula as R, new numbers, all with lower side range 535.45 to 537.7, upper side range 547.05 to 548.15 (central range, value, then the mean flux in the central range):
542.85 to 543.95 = 0.047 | 14.7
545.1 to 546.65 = 0.022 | 15.1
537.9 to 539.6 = -0.035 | 15.5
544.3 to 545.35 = 0.028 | 14.9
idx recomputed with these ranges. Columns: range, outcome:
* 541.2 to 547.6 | 15.4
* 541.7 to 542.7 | 16.4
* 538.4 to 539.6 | 15.3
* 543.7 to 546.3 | 15.2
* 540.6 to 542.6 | 15.5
